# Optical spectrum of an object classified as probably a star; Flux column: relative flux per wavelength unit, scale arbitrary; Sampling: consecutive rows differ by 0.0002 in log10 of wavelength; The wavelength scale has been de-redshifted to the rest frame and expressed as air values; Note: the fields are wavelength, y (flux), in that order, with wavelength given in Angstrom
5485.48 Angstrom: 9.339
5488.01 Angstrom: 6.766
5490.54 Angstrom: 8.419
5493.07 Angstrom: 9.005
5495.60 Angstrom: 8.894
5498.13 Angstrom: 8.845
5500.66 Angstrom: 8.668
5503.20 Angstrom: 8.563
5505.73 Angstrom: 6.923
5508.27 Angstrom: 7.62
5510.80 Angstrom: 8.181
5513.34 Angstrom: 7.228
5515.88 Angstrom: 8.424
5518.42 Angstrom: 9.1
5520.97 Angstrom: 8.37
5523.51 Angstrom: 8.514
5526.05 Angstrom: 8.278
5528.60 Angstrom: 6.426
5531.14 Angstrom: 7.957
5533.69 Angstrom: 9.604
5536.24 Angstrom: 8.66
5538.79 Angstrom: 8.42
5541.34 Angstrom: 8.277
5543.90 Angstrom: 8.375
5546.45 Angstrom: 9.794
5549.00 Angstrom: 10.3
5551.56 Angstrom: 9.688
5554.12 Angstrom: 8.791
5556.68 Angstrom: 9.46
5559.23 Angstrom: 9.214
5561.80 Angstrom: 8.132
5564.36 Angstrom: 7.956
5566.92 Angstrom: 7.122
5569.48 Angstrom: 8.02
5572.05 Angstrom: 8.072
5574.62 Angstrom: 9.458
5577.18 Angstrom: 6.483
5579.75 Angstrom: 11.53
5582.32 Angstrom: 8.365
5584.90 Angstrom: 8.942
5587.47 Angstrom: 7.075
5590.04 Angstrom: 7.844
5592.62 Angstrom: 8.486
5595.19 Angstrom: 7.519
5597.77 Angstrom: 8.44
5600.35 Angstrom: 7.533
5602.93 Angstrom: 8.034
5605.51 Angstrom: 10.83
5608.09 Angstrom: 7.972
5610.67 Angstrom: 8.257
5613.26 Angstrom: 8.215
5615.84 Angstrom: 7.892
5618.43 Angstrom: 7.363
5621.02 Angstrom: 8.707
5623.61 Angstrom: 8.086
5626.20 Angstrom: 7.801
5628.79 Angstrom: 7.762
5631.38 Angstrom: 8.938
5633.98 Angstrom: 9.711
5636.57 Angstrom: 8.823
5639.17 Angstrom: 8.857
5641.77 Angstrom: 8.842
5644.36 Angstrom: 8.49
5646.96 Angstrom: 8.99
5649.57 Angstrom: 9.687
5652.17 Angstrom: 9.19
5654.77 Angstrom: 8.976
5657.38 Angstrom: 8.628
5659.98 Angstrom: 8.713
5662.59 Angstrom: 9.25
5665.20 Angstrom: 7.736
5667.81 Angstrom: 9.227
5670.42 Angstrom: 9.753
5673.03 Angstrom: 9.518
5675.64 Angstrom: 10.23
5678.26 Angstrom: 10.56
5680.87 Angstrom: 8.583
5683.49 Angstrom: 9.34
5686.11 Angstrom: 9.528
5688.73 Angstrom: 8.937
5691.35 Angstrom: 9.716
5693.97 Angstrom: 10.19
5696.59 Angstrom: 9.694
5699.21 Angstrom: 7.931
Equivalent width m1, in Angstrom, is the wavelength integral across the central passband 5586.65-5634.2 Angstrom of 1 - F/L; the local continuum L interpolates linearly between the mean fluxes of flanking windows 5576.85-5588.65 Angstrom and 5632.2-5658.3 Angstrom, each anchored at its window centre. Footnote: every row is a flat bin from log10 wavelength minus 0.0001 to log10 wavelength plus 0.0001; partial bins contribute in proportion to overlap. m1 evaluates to 3.2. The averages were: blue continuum 8.65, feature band 8.21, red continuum 9.02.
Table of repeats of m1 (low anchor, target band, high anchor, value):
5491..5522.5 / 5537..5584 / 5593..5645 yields -2.17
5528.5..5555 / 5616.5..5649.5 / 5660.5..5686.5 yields 2.28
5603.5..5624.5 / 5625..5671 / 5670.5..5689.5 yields 0.80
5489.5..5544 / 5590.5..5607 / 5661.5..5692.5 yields 0.77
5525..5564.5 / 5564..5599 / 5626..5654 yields 2.16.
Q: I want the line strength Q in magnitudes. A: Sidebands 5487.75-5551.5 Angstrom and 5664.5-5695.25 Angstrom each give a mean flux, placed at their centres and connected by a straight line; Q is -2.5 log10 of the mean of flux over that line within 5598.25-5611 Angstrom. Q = 0.06 mag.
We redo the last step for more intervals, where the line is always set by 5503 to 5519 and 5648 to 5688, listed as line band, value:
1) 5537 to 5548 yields -0.07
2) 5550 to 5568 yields -0.04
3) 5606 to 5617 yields 0.06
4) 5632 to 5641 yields -0.01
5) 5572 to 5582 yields -0.06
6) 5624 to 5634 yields 0.07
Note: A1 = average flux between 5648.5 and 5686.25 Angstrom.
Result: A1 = 9.25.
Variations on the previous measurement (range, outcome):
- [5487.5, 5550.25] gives 8.4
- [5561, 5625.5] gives 8.25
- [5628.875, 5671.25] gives 8.94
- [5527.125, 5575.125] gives 8.6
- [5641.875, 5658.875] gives 8.98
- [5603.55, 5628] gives 8.33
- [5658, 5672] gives 8.93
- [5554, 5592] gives 8.42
